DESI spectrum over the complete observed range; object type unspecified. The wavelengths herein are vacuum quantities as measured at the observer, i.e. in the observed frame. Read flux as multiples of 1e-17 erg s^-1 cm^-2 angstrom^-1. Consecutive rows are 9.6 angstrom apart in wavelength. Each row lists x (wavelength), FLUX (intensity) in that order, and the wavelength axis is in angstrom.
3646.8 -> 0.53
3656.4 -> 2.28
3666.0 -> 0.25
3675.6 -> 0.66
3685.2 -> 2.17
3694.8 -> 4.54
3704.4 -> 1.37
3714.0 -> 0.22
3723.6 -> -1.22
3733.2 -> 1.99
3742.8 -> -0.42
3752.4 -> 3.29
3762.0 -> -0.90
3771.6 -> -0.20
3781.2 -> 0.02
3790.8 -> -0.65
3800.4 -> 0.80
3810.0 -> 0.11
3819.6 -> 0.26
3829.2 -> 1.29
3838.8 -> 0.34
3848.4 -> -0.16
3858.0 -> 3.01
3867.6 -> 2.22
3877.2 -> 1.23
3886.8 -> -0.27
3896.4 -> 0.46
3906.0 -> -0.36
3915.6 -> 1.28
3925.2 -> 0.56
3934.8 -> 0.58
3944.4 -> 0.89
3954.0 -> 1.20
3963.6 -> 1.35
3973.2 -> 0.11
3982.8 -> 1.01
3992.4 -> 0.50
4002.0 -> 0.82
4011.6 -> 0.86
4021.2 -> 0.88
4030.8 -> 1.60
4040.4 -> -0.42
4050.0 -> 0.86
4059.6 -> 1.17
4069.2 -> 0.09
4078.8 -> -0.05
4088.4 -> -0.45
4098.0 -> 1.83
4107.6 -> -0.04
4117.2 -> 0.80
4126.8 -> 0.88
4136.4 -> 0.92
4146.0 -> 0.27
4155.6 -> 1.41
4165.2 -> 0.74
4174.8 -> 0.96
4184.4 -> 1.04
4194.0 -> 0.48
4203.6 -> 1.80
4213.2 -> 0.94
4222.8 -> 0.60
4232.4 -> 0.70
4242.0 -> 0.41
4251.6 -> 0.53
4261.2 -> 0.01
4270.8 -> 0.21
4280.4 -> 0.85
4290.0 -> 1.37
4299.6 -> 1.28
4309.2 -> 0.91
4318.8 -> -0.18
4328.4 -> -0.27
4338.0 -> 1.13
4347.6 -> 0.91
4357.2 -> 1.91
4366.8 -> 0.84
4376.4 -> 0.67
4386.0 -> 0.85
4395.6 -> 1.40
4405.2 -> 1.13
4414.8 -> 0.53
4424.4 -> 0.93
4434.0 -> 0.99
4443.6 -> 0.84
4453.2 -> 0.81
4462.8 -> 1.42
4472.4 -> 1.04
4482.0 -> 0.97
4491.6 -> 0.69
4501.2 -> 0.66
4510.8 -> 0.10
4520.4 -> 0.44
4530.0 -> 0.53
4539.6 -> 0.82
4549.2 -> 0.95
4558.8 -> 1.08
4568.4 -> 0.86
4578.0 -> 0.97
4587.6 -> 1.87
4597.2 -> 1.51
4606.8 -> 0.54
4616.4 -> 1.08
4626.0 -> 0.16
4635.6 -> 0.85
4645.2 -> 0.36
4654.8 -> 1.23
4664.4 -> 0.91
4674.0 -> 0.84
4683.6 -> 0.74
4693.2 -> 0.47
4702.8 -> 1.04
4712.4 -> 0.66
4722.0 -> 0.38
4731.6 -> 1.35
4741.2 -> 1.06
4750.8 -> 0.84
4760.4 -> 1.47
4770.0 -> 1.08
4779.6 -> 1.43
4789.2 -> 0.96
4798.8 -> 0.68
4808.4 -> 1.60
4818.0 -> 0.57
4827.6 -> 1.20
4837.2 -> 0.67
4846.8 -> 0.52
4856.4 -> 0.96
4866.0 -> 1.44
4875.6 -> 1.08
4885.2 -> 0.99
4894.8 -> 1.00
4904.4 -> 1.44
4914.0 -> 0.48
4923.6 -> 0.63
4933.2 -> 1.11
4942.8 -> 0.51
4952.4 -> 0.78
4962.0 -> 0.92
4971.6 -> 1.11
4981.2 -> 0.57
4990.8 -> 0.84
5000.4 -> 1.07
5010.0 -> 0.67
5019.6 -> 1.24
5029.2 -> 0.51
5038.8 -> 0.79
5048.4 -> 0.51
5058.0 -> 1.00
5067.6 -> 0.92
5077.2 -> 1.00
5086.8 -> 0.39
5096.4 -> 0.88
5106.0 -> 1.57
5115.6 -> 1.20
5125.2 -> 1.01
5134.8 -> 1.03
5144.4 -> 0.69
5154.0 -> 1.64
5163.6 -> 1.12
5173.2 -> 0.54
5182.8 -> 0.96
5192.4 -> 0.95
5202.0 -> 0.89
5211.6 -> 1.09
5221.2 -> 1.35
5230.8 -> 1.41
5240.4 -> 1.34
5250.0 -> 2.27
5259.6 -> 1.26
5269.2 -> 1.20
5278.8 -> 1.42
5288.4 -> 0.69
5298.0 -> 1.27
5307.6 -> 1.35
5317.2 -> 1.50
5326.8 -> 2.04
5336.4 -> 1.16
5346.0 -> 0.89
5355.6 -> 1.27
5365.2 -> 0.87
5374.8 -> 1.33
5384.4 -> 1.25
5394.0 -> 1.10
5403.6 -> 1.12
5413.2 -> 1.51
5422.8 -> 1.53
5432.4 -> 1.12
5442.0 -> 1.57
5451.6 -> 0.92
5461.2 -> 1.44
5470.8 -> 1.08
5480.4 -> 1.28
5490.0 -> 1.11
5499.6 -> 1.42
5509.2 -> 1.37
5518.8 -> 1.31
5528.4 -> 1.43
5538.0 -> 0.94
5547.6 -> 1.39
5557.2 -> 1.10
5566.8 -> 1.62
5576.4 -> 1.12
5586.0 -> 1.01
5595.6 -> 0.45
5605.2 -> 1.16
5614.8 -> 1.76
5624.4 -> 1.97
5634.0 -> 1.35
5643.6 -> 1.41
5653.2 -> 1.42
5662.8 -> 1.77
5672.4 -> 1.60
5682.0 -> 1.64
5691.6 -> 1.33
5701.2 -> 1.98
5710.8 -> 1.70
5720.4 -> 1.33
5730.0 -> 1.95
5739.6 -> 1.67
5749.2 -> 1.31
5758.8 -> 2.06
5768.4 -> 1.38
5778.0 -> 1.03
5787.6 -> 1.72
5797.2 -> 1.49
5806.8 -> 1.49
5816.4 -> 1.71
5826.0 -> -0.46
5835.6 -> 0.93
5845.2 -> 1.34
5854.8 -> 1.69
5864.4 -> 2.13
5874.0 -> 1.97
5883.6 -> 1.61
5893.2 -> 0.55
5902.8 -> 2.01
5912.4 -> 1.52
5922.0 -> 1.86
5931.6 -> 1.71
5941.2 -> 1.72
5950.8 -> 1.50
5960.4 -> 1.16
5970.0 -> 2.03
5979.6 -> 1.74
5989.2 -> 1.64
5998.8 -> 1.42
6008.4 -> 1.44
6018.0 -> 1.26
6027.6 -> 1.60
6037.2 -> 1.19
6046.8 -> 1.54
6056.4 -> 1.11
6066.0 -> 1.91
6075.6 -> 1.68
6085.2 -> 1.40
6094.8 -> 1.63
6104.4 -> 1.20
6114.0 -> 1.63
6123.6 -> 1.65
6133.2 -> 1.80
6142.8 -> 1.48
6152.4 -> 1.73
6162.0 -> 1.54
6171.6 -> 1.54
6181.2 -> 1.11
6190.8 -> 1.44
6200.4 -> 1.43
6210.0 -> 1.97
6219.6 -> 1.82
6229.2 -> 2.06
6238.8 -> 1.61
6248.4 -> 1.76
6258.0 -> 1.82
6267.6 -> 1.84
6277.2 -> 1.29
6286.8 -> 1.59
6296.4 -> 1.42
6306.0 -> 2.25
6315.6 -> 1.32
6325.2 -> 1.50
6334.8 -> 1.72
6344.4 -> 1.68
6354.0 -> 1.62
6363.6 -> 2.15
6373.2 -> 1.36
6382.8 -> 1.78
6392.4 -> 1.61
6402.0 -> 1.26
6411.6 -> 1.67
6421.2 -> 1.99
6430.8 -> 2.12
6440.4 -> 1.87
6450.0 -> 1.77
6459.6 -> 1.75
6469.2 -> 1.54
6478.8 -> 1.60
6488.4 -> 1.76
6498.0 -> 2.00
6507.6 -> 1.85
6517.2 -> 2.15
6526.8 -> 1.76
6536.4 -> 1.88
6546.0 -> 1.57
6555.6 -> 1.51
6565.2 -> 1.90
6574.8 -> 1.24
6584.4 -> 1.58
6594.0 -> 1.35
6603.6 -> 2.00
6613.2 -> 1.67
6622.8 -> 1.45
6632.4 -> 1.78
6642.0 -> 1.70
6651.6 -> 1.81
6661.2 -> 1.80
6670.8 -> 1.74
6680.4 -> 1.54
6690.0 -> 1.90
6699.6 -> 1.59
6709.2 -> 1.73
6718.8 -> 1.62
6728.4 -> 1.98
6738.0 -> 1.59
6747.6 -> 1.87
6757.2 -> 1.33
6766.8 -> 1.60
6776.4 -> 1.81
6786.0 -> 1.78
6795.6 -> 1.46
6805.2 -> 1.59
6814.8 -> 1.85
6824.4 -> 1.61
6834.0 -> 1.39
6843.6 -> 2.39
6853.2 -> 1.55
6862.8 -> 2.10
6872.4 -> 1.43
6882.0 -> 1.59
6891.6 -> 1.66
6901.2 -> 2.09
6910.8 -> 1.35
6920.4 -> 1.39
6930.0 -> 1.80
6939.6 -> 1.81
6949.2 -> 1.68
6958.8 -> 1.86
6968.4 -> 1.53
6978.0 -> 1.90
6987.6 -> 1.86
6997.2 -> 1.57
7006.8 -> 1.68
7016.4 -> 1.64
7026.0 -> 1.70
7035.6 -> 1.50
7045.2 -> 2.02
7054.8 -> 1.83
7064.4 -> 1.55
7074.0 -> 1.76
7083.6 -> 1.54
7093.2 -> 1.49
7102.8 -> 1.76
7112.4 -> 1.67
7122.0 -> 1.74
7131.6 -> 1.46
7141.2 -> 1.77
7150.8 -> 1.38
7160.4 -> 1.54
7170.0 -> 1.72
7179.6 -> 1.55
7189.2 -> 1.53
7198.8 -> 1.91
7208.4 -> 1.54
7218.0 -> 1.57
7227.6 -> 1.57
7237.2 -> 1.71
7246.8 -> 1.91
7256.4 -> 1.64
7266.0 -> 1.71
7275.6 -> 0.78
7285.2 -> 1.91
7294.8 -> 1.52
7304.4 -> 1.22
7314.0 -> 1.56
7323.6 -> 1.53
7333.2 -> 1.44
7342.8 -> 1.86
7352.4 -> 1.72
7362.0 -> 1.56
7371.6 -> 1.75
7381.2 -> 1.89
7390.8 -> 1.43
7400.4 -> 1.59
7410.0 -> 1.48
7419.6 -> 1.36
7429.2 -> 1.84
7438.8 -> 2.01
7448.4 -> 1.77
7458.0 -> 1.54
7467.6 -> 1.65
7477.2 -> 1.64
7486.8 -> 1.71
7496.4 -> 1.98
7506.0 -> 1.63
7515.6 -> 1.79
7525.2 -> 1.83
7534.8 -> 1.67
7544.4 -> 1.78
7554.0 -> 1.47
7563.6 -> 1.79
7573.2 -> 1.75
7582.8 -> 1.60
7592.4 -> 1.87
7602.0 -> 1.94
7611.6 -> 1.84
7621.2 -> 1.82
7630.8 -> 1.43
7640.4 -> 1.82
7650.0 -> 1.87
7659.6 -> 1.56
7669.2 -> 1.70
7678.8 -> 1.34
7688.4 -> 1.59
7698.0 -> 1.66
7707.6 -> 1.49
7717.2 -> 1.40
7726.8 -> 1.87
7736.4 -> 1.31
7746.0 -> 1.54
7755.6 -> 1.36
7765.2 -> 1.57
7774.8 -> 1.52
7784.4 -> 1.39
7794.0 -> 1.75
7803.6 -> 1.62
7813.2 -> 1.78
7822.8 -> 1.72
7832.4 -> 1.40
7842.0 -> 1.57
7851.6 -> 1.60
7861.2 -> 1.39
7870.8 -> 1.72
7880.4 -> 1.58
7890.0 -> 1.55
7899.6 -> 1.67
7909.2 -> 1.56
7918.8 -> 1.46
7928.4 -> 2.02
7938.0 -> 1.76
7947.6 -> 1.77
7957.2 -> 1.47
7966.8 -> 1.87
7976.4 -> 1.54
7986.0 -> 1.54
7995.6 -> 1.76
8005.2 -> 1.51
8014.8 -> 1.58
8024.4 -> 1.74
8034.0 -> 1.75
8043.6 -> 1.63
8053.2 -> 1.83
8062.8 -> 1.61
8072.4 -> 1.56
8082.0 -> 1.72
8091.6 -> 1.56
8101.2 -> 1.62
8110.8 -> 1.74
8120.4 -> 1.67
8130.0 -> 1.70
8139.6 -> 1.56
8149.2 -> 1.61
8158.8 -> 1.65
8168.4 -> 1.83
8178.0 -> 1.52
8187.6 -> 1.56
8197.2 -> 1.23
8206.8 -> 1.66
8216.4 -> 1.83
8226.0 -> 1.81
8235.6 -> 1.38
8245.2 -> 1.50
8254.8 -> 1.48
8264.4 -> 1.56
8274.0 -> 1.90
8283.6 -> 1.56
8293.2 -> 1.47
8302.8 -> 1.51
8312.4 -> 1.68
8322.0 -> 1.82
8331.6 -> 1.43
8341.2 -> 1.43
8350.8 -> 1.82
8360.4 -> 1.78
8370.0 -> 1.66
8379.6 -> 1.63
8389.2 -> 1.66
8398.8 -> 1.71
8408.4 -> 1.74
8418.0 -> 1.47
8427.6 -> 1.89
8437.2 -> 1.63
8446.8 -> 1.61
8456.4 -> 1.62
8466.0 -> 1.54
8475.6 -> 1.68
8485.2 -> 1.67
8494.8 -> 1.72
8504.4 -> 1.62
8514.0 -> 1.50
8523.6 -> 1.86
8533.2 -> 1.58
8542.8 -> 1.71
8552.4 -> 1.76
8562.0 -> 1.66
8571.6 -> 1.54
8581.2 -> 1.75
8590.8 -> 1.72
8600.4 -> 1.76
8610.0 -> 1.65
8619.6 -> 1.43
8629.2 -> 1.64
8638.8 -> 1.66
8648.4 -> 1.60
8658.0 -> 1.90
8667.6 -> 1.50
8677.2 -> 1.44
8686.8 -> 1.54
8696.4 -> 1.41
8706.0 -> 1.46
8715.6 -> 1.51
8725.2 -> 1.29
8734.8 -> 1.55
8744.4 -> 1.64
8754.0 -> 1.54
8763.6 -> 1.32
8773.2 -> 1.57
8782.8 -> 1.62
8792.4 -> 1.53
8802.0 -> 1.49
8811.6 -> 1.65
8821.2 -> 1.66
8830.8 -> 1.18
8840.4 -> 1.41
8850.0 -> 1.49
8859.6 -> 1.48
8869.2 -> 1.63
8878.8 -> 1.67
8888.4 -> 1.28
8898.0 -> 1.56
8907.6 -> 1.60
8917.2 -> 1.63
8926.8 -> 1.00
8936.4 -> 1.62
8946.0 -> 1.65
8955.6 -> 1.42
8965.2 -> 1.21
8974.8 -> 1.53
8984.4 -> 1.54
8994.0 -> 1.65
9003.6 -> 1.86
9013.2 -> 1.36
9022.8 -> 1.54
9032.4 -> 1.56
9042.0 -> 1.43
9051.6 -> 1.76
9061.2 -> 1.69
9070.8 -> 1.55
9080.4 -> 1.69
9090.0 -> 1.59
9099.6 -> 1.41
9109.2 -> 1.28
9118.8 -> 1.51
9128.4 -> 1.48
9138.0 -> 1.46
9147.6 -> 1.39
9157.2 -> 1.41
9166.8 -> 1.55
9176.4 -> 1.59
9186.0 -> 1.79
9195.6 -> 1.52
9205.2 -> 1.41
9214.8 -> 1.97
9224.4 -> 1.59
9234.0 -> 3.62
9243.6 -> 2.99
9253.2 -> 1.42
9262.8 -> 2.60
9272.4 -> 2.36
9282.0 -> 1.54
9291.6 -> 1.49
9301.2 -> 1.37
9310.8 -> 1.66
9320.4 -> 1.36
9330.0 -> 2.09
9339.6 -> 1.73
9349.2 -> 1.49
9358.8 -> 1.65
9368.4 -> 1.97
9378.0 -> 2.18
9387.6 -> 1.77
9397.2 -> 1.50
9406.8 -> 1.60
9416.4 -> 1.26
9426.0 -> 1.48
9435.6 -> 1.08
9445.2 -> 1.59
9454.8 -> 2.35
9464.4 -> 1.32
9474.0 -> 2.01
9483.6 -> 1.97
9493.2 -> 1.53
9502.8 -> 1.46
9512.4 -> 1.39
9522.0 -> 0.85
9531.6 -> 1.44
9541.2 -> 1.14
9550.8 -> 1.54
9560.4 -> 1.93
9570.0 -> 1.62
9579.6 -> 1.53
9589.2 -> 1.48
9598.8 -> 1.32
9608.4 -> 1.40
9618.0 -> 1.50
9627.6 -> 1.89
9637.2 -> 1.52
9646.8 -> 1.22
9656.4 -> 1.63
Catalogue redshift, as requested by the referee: 0.41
